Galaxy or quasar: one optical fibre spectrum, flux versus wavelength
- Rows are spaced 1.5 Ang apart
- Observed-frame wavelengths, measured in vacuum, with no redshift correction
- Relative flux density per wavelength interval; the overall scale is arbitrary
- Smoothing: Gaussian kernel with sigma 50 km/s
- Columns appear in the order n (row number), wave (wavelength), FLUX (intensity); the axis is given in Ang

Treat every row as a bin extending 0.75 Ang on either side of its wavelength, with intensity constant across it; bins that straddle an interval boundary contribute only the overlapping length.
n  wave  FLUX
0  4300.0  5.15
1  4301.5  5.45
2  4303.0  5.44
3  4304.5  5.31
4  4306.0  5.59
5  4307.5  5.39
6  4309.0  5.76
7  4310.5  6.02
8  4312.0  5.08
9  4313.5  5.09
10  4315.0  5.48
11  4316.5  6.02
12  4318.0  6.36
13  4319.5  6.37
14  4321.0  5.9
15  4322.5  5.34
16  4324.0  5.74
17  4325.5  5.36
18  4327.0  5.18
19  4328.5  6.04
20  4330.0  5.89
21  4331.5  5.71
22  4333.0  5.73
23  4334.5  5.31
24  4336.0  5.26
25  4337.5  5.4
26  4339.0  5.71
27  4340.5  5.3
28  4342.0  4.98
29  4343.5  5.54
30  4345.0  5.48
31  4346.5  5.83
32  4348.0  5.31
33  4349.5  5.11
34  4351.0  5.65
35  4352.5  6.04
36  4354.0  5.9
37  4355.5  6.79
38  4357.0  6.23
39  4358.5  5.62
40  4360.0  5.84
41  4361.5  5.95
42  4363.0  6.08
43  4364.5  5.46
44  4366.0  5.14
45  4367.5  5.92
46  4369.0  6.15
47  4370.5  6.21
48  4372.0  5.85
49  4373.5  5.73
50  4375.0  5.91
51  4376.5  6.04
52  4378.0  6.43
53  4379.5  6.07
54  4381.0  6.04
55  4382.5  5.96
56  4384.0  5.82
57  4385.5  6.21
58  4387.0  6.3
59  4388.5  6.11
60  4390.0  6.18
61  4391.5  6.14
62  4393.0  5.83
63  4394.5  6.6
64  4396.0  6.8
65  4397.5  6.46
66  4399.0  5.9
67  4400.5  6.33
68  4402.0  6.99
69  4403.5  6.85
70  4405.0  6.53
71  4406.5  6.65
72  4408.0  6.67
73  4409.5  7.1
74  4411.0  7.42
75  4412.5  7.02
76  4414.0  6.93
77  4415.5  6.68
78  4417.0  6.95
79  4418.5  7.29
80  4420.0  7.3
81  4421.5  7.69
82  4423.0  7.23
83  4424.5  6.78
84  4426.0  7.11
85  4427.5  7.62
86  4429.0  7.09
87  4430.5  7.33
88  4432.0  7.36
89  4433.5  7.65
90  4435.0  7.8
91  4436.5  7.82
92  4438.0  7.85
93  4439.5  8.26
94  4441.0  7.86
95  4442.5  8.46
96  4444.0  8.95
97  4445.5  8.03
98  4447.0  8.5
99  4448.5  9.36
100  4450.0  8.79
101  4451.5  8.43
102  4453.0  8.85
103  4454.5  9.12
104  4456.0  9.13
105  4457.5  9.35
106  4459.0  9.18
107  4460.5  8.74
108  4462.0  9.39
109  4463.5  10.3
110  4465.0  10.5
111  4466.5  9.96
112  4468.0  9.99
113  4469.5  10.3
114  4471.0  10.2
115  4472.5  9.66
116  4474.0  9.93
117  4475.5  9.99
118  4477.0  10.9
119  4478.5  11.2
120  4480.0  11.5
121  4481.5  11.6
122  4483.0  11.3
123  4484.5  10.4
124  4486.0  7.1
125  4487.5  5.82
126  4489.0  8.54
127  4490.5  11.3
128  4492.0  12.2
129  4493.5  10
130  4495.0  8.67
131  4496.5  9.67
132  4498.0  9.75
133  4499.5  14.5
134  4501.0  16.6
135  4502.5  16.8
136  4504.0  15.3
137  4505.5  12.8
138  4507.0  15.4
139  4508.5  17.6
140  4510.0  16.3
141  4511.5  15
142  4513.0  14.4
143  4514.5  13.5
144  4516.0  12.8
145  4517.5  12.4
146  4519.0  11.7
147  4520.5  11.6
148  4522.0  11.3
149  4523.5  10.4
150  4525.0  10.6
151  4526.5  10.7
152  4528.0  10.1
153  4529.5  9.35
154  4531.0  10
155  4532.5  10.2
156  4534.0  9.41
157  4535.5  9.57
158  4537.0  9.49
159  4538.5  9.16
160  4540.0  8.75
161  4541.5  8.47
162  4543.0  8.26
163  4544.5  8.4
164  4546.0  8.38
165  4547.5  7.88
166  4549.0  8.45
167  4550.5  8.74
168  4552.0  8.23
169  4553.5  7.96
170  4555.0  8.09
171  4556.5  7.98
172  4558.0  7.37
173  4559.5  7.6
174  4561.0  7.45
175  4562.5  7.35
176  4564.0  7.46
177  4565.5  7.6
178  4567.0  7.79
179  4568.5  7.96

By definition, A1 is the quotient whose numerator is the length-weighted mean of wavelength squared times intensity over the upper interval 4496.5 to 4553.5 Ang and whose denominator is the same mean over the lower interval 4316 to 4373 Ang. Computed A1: 2.15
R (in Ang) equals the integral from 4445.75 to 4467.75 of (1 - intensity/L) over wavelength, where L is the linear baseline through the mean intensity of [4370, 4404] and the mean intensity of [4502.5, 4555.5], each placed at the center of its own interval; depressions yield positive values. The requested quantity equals -1.8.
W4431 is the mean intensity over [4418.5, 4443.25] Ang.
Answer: 7.57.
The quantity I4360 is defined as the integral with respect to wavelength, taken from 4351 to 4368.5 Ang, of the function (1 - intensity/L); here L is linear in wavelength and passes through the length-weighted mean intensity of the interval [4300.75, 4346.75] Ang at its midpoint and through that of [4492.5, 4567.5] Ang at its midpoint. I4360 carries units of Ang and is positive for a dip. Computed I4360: 1.5 Ang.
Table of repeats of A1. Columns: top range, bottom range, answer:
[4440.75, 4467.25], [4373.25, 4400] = 1.52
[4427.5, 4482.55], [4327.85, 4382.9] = 1.66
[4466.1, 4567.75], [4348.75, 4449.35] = 1.63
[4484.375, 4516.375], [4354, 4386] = 2.22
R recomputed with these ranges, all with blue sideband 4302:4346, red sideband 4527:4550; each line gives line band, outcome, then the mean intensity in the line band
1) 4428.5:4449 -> -1.6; 8.02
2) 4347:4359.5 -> 0.5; 5.83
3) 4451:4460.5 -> -1.6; 9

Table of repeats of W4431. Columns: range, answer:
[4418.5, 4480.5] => 8.79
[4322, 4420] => 6.06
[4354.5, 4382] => 5.97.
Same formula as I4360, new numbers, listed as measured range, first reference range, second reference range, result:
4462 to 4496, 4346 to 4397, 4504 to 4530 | 2.95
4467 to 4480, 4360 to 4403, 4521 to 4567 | -4.59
